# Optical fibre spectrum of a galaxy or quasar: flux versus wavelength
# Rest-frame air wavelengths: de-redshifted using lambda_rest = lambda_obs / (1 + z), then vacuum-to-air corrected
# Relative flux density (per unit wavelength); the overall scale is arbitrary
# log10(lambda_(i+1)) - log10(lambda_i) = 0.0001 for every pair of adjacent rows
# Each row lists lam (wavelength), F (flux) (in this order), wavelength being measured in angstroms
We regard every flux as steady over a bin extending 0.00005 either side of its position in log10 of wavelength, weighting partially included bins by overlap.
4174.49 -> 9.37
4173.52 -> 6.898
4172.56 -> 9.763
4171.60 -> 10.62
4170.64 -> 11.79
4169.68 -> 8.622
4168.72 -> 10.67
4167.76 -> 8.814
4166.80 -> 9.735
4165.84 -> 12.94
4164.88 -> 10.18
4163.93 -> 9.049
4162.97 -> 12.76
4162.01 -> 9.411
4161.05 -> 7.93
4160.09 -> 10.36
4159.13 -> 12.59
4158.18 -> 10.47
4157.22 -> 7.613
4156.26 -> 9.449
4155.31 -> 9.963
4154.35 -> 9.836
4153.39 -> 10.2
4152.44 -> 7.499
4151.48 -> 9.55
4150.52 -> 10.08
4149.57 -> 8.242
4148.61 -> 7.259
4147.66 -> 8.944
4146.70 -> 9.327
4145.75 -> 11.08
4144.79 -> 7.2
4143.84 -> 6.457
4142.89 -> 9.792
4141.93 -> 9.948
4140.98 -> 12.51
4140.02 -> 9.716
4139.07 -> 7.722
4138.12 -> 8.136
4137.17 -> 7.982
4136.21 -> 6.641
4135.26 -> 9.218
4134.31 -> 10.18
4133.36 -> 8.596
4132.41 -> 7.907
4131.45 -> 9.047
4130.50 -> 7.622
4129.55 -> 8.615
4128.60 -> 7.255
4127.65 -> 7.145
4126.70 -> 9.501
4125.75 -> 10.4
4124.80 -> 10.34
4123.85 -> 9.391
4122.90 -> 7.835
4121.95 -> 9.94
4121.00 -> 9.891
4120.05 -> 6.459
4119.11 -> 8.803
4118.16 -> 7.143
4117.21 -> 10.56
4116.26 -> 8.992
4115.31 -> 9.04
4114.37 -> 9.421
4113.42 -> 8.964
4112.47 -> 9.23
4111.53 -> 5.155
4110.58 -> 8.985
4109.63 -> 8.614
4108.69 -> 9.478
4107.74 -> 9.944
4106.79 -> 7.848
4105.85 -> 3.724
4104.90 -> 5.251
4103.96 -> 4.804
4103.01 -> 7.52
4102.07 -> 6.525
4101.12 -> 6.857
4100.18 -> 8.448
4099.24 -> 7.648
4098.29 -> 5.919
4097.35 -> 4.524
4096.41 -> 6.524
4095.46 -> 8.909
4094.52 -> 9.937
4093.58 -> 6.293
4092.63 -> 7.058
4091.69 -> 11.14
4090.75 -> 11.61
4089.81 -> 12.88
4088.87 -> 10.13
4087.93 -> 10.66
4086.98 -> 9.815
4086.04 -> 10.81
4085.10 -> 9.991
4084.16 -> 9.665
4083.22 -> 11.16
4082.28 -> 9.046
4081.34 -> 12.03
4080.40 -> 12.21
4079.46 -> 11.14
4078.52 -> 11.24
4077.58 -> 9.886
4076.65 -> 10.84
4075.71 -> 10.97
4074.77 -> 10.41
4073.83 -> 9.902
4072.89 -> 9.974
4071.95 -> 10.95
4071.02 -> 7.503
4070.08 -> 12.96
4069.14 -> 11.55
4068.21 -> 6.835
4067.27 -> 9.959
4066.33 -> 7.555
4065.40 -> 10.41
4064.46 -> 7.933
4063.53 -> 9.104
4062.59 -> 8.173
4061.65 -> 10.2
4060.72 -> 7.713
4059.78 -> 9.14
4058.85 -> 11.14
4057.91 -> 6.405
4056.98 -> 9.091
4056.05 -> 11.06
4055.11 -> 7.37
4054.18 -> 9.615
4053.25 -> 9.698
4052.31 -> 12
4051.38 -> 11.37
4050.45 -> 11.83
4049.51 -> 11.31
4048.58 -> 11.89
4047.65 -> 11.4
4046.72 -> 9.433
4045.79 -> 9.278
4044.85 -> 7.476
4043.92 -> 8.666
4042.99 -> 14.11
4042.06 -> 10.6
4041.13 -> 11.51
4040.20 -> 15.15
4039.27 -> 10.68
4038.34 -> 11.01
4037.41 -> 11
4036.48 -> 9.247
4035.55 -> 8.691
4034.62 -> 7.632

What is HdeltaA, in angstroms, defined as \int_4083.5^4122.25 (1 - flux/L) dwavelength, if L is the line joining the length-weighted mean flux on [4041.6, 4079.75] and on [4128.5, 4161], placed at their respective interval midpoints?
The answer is 4.38 angstroms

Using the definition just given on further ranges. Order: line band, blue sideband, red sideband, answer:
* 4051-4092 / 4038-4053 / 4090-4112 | -3.2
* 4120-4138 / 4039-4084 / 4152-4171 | 2.5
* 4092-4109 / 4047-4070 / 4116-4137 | 3.8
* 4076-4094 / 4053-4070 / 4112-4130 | -2.7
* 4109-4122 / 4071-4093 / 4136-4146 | 1.3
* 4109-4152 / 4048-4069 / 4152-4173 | 4.8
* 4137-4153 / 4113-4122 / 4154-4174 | 1.0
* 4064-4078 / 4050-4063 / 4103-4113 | -1.4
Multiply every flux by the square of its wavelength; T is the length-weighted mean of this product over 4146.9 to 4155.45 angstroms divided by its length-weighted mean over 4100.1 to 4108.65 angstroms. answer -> 1.4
